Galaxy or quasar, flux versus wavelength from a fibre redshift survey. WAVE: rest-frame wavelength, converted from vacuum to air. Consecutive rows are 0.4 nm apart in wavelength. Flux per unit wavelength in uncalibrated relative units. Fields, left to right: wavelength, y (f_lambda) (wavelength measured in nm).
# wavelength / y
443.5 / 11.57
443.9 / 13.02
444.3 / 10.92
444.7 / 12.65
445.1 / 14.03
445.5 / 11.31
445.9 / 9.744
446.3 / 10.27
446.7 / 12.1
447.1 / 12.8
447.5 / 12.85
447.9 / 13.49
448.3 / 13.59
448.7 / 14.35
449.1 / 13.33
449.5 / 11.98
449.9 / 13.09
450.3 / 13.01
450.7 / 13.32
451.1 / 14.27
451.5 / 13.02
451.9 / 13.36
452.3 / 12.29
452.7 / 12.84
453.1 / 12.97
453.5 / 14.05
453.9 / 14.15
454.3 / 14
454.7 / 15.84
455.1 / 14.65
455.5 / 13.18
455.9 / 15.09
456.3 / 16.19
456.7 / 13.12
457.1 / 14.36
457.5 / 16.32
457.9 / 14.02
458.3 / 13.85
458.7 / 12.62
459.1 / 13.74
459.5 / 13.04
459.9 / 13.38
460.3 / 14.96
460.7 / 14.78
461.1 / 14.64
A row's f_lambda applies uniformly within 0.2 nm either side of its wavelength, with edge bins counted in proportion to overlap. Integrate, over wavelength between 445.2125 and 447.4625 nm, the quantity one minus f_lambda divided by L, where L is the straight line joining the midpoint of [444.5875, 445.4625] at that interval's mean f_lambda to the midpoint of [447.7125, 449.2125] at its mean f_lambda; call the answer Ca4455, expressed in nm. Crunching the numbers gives 0.31 nm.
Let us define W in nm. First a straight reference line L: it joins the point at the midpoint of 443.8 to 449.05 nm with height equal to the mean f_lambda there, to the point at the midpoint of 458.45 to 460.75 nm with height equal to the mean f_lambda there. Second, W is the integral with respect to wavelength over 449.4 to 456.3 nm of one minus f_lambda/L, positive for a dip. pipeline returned -0.35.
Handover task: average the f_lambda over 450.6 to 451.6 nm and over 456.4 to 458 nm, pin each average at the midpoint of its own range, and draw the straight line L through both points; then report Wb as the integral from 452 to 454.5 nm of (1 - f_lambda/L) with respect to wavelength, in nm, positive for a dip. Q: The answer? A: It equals 0.10 nm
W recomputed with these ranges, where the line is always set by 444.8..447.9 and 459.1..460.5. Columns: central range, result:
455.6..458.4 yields -0.27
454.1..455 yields -0.12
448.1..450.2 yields -0.15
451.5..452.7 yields -0.01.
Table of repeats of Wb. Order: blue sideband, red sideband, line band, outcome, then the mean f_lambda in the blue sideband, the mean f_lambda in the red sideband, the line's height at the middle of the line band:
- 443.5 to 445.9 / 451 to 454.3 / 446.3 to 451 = -0.09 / 12.1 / 13.4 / 12.7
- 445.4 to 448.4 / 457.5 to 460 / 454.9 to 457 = -0.18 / 12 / 13.7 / 13.3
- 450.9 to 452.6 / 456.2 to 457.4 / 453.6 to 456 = -0.07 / 13.2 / 14.6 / 14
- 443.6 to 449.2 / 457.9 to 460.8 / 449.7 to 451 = -0.04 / 12.4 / 13.7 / 12.8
